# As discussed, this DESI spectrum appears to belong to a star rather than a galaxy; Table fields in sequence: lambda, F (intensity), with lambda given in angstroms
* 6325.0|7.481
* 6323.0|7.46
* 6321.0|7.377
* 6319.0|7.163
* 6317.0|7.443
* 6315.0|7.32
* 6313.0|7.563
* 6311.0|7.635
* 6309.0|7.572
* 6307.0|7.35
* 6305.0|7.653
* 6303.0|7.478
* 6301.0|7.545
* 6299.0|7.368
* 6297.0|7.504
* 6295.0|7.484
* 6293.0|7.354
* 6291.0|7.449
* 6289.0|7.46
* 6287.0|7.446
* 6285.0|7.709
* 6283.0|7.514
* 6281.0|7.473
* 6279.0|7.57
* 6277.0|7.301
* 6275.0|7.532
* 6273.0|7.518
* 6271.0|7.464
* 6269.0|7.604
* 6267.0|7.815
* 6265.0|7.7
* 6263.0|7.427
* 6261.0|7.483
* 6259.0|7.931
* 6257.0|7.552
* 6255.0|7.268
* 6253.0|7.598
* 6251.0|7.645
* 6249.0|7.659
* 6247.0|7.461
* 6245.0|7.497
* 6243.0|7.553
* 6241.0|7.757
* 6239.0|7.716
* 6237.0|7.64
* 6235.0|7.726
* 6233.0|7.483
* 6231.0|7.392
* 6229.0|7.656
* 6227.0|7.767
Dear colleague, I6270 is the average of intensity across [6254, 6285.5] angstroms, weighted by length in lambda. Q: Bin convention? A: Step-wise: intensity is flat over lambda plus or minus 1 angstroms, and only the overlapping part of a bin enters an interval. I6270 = 7.55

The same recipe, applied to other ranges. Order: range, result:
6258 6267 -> 7.66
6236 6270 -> 7.61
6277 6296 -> 7.49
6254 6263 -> 7.54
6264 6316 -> 7.51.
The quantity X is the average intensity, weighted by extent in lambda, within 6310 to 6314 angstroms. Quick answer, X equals 7.6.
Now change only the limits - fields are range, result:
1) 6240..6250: 7.59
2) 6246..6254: 7.59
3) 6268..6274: 7.53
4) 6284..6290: 7.54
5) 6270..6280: 7.48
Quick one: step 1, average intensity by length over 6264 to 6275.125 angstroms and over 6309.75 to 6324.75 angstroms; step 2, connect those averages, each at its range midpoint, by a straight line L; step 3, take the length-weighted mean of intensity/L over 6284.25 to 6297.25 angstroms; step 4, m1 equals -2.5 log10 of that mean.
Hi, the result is 0.007 mag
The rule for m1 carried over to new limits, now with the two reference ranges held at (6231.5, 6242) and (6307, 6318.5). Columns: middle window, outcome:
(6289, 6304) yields 0.01 mag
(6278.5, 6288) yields 0.00 mag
